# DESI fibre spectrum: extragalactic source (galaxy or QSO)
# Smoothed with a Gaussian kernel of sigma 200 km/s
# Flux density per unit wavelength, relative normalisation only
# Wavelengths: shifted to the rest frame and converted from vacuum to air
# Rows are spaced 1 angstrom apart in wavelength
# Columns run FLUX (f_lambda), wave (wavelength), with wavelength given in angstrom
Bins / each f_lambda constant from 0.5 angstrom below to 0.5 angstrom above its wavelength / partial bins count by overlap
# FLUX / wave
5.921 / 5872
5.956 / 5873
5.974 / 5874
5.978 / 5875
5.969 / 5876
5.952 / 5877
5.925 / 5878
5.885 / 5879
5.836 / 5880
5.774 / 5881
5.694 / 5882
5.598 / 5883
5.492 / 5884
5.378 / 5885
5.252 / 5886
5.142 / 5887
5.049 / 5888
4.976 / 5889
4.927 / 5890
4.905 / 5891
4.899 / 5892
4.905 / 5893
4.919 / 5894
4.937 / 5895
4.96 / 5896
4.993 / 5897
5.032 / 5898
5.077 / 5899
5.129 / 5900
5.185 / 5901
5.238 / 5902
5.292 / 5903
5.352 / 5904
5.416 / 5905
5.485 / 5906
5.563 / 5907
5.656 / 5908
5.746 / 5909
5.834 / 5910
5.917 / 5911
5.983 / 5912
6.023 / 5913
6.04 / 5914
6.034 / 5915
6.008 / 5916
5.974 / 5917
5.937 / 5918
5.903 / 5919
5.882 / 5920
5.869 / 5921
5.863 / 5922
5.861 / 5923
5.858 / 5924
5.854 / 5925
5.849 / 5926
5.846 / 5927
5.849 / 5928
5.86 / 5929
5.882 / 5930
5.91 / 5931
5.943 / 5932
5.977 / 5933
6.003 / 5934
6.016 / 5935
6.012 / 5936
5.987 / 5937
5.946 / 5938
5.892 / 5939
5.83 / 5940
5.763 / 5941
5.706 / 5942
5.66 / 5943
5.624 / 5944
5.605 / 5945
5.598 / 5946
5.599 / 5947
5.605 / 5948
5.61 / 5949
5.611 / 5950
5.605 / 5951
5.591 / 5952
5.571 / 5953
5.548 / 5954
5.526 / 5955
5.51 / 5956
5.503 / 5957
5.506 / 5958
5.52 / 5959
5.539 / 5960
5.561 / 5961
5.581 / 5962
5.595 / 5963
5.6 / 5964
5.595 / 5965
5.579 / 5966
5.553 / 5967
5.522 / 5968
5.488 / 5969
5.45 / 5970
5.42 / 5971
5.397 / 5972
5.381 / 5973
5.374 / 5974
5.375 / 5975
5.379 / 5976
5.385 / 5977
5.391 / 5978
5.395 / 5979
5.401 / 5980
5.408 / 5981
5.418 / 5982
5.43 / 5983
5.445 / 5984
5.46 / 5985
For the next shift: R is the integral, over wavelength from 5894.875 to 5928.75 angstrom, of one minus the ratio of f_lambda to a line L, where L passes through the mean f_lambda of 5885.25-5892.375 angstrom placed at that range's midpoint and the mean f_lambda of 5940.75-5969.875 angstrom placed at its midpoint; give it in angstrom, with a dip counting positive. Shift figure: -2.7 angstrom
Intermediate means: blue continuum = 5.04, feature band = 5.64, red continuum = 5.58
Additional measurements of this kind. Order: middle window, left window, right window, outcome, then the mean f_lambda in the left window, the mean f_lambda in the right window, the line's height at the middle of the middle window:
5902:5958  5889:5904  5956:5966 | -4.9 angstrom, 5.04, 5.55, 5.31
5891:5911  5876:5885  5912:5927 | 2.0 angstrom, 5.76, 5.92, 5.85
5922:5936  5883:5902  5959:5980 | -1.7 angstrom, 5.08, 5.48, 5.27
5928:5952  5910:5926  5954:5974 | -0.2 angstrom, 5.93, 5.51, 5.73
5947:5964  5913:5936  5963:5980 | 0.2 angstrom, 5.92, 5.46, 5.62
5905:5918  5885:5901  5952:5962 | -1.7 angstrom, 5.02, 5.54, 5.17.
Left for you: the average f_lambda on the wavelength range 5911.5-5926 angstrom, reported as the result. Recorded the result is 5.93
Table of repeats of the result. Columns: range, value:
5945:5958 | 5.57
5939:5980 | 5.54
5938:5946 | 5.73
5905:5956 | 5.8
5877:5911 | 5.33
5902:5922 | 5.77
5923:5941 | 5.91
